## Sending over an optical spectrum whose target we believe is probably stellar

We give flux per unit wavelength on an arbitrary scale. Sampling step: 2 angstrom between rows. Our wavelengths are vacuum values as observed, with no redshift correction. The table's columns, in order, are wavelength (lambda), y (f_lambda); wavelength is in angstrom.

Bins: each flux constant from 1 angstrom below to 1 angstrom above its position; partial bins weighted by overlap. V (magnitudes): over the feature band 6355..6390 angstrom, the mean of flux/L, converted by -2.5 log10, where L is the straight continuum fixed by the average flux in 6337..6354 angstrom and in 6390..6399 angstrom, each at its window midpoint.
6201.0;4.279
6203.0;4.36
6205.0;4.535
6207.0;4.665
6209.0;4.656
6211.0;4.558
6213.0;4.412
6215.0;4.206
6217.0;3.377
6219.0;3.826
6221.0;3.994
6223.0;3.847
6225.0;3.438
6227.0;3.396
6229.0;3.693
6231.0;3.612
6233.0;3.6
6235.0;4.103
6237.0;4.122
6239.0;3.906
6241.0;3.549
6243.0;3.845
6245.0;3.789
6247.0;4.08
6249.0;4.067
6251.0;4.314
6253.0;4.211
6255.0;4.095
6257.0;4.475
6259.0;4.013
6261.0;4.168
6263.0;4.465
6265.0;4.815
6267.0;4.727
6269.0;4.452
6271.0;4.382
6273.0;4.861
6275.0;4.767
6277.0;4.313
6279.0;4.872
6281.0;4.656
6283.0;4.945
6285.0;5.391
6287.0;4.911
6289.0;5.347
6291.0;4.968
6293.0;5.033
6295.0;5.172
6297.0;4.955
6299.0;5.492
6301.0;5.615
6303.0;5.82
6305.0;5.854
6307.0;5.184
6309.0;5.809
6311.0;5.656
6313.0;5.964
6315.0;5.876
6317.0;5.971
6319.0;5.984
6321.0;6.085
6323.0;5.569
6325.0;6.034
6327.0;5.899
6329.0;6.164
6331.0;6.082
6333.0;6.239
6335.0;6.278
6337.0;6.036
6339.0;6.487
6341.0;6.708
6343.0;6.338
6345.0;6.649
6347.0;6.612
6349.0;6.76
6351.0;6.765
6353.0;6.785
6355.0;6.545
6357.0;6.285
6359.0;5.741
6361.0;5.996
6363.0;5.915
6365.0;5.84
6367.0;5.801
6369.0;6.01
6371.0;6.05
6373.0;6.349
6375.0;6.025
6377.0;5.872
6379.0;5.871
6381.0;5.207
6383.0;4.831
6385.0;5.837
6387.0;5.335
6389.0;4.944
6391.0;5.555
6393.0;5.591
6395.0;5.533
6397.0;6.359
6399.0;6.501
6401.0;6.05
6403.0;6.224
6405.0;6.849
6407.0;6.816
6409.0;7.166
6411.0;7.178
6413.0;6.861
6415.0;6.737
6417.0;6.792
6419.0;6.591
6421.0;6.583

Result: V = 0.07 mag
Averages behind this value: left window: 6.6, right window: 5.84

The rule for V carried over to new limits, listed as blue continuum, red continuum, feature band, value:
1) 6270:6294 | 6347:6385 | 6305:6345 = -0.11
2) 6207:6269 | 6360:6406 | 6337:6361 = -0.19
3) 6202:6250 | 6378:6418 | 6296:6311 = -0.12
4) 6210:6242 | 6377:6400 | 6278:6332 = -0.17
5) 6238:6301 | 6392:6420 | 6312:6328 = -0.12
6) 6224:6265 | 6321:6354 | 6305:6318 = -0.02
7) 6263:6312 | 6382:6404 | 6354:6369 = -0.09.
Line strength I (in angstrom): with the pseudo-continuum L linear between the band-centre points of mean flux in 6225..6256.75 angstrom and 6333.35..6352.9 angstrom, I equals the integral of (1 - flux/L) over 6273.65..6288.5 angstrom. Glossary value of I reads 0.22 angstrom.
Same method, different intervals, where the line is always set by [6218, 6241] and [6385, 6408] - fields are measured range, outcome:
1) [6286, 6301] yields -1.8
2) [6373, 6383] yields 0.0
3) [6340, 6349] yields -2.2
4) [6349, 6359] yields -2.1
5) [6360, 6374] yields -1.0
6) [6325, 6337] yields -2.4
